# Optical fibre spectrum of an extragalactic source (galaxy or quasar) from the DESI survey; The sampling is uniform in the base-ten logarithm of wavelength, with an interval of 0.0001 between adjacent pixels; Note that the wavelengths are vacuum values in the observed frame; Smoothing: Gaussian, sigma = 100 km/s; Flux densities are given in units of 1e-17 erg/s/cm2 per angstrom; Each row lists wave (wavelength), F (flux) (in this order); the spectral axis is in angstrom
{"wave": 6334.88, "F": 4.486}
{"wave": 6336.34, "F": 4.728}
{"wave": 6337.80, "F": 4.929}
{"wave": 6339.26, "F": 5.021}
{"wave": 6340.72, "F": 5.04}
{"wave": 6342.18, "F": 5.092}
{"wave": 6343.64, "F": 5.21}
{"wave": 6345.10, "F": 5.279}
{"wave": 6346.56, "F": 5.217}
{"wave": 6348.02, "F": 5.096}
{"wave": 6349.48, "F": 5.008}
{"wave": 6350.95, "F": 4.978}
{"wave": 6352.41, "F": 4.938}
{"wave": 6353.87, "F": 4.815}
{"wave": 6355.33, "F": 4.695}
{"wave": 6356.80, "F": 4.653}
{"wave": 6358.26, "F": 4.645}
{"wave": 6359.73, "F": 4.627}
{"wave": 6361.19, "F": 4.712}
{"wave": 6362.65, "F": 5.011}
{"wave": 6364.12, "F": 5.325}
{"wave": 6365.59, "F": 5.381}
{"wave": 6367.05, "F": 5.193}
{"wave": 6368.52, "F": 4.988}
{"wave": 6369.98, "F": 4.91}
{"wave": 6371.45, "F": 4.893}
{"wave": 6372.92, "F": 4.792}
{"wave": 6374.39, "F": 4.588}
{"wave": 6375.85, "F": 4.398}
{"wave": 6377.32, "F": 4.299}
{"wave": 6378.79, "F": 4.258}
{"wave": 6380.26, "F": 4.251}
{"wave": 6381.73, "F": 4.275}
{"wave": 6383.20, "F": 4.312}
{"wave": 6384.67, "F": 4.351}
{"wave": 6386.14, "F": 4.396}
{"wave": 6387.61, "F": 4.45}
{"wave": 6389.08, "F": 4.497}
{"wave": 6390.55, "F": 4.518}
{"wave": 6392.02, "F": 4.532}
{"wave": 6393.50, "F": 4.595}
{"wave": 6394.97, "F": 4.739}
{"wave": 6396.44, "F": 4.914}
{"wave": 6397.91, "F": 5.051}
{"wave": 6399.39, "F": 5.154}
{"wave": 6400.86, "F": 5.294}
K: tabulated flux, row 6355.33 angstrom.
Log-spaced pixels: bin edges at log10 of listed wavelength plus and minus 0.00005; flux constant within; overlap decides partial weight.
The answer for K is 4.695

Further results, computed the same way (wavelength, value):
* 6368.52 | 4.988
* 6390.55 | 4.518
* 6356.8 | 4.653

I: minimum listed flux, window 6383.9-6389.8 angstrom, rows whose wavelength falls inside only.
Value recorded 4.351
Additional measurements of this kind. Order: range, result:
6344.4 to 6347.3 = 5.217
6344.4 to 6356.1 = 4.695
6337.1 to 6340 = 4.929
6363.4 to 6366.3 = 5.325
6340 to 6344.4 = 5.04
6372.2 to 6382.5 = 4.251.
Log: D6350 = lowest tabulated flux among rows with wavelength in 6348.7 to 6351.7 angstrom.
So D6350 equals 4.978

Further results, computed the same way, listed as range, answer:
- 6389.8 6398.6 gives 4.518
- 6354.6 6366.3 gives 4.627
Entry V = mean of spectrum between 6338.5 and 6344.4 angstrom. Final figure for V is 5.09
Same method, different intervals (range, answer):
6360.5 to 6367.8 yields 5.13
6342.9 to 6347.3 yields 5.24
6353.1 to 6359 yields 4.7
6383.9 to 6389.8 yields 4.42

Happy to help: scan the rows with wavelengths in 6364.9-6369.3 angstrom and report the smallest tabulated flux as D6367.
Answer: 4.988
